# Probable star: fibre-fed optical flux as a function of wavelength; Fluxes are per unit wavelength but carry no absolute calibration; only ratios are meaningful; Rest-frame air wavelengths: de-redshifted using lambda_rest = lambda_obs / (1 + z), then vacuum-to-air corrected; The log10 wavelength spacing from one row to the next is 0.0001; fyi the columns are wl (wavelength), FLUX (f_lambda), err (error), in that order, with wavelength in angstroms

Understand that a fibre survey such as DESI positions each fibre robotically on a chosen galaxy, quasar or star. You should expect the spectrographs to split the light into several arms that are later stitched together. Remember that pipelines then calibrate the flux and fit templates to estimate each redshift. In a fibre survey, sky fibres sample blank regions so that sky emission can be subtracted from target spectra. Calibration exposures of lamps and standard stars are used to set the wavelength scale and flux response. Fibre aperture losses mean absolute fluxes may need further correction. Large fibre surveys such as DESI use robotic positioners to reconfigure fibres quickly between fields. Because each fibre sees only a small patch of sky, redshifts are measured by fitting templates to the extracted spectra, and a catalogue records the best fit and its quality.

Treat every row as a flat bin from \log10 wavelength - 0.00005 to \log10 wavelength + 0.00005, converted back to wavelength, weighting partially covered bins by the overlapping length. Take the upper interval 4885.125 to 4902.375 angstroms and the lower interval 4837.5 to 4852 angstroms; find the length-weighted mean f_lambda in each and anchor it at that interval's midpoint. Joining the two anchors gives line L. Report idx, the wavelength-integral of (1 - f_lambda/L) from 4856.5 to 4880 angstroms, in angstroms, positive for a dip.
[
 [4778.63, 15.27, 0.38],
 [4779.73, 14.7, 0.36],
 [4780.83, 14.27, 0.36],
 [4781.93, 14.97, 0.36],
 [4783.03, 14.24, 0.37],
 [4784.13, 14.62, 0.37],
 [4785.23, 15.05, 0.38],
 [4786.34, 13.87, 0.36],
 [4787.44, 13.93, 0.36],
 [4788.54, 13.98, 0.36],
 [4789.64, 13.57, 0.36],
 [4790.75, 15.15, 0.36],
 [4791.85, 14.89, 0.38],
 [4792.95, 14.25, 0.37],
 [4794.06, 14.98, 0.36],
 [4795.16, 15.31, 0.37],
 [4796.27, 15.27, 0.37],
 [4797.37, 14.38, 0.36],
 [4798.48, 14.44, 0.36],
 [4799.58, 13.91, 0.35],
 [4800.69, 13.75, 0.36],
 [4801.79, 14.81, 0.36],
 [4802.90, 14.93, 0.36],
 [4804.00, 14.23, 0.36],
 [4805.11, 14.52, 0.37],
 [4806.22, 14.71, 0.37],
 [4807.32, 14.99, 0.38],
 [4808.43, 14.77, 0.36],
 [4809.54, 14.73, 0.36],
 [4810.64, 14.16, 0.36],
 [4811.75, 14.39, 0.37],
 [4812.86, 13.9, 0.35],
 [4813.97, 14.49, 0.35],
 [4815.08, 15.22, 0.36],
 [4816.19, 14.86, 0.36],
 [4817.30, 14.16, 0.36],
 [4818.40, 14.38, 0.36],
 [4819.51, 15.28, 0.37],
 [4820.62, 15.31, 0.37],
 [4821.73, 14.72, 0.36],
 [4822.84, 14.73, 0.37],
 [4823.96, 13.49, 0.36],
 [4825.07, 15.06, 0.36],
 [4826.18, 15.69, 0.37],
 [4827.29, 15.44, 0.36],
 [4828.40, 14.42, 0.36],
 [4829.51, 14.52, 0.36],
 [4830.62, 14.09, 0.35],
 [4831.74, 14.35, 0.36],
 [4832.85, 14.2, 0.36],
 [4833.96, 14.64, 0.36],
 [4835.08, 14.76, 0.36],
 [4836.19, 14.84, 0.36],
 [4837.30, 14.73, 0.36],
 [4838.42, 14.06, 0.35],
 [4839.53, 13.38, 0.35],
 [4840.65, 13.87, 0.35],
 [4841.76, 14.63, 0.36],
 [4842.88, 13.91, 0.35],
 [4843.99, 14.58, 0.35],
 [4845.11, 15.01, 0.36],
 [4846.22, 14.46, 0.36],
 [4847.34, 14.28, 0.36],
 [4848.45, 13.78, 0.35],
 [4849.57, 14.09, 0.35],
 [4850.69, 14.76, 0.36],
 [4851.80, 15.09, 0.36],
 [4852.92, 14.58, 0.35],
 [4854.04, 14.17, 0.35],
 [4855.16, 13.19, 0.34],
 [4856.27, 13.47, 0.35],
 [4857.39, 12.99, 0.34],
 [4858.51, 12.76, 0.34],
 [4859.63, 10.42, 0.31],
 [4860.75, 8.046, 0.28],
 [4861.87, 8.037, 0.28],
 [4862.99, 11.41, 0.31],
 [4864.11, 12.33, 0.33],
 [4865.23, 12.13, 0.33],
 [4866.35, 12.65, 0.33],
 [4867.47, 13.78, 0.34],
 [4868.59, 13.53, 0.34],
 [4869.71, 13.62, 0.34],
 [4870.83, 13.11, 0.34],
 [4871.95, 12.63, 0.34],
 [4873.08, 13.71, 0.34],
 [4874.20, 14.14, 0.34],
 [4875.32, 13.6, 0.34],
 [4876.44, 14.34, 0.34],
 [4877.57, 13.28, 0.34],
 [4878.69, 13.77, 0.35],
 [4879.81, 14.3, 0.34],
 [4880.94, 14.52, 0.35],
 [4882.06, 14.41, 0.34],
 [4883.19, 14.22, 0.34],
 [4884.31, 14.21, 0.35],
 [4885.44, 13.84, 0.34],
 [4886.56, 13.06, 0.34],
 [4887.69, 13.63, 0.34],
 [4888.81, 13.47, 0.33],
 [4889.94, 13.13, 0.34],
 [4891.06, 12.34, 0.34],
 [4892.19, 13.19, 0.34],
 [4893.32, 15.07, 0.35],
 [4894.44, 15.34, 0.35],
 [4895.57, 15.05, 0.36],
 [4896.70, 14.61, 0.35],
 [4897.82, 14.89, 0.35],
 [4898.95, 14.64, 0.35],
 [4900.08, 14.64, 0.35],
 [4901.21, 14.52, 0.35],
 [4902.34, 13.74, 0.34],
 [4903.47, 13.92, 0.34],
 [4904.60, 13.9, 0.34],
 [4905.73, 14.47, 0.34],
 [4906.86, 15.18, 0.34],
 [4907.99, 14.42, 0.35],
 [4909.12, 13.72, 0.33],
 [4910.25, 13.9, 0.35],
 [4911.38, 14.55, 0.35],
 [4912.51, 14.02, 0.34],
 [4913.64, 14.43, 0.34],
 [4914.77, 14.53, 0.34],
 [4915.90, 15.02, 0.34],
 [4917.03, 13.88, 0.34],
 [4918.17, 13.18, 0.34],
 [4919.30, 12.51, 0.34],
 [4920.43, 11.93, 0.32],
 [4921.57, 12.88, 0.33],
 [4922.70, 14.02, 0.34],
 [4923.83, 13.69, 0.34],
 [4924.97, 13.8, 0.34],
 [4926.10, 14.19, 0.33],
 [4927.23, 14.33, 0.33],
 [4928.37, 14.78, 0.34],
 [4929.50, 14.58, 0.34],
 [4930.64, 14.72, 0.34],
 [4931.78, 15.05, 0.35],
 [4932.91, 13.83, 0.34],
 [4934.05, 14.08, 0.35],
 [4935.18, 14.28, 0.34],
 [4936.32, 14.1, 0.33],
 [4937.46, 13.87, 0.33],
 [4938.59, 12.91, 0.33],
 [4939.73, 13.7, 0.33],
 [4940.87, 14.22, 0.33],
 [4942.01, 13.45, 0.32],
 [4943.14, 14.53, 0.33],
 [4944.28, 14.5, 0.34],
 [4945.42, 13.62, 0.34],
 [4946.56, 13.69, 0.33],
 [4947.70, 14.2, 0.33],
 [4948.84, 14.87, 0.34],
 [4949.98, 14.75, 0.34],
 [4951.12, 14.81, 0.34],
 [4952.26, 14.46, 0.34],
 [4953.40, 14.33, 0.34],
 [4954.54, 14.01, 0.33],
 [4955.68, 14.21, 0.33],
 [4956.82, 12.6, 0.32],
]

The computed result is 2.7 angstroms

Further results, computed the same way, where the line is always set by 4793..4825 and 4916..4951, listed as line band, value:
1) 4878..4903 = 0.12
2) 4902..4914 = -0.10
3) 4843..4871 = 2.52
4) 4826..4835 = -0.09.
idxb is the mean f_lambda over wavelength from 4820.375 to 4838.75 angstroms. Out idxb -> 14.6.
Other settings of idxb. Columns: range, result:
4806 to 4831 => 14.7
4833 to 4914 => 13.7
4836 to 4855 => 14.3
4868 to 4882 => 13.7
